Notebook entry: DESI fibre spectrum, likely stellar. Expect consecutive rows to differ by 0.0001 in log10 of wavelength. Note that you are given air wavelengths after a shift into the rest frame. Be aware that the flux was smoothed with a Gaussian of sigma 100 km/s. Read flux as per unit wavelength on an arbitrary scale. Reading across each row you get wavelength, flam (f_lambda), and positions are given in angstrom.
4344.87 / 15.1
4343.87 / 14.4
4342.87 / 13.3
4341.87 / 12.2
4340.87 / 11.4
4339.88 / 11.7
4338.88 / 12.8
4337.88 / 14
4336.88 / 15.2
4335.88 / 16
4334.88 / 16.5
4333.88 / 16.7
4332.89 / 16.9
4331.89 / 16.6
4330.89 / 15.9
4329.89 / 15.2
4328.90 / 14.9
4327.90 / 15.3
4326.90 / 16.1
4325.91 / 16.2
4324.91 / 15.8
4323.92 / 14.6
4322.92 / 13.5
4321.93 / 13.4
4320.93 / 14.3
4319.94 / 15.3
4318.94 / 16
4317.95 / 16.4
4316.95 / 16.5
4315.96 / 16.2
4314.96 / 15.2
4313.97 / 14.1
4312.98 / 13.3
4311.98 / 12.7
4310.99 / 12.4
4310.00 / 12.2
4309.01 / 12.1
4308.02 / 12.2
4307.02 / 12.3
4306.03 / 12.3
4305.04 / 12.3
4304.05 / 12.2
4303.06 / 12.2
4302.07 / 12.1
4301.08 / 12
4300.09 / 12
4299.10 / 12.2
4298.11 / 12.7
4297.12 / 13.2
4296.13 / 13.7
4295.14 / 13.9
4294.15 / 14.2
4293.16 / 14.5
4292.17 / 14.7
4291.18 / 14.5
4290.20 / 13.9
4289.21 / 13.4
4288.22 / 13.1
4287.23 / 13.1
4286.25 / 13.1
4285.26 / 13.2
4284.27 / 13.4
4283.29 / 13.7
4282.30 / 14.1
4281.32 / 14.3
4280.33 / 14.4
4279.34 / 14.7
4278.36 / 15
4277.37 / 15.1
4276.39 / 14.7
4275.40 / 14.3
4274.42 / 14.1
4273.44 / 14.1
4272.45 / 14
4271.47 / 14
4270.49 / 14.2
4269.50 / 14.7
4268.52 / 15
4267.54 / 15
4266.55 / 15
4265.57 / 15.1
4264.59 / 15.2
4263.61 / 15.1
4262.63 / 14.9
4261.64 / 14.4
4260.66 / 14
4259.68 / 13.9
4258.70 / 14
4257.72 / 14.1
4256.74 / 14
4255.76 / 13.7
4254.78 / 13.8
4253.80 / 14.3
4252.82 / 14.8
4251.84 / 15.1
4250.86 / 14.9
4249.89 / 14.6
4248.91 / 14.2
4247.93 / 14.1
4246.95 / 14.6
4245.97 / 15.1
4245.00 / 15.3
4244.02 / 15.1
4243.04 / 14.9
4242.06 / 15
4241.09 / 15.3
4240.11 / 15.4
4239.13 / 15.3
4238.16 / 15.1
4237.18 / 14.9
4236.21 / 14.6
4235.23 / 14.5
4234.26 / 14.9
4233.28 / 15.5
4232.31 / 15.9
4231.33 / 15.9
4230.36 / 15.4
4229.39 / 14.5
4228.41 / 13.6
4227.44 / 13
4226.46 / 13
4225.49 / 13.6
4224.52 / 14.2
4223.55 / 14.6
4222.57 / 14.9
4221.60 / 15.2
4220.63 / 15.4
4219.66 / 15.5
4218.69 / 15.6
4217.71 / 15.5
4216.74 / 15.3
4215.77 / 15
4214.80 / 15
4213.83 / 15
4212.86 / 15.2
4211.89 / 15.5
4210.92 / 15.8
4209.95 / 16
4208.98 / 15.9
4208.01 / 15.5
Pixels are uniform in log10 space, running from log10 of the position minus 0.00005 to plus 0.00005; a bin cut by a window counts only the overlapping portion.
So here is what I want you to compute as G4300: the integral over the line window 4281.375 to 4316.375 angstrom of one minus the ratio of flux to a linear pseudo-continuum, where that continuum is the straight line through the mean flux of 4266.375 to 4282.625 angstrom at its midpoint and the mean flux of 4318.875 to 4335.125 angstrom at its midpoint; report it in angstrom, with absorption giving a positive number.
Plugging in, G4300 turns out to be 4.0 angstrom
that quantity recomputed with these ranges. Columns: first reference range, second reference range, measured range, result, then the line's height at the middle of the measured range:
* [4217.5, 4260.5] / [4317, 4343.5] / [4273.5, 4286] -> 0.5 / 14.8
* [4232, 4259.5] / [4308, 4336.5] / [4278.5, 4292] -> 0.9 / 14.9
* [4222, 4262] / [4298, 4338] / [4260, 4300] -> 0.8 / 14.4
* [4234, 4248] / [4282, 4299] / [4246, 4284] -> -0.4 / 14.3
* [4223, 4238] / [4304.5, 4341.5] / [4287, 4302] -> 1.1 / 14.5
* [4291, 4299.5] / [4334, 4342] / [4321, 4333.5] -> -1.3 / 13.9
